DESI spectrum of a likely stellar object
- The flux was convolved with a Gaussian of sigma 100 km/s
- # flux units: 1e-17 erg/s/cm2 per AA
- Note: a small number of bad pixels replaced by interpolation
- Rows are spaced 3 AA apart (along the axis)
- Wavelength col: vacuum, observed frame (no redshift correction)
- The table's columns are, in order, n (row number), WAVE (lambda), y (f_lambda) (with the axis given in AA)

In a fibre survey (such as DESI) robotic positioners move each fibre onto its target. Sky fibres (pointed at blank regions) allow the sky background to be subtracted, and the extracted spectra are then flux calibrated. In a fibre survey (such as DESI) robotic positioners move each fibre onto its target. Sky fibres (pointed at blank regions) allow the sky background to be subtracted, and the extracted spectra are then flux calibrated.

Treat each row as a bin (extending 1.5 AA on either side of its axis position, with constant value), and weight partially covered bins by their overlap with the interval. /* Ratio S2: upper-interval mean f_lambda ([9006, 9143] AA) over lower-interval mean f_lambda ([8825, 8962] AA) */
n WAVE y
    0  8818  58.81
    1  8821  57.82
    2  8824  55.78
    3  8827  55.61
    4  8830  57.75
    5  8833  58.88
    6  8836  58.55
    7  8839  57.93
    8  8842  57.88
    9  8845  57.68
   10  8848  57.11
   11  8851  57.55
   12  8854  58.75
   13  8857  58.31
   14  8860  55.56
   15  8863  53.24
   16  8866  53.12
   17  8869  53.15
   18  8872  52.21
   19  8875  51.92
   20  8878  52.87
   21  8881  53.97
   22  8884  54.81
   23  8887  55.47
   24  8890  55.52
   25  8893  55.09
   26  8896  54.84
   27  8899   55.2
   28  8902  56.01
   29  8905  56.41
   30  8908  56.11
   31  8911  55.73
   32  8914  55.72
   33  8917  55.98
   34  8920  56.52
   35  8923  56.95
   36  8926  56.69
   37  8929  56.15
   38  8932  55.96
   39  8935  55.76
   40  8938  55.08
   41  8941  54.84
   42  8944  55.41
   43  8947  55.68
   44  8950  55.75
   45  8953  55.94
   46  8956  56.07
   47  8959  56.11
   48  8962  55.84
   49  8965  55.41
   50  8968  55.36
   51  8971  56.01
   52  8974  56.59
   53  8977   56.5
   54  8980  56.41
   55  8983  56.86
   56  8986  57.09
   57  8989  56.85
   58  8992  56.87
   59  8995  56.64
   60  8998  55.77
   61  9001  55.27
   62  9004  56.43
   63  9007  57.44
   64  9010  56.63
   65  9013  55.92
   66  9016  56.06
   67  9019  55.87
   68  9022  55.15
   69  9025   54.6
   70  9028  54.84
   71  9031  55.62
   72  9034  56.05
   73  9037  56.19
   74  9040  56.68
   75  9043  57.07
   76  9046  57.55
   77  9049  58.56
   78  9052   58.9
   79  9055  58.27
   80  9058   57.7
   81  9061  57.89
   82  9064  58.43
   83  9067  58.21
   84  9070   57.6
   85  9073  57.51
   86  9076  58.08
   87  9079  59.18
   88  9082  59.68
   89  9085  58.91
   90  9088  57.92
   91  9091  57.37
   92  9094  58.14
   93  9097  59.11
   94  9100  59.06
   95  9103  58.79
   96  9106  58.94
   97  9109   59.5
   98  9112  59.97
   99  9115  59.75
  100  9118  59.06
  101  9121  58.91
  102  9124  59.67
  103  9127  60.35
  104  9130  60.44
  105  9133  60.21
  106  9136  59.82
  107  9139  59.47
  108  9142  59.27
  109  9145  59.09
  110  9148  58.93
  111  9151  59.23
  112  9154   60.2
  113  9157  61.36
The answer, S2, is 1.04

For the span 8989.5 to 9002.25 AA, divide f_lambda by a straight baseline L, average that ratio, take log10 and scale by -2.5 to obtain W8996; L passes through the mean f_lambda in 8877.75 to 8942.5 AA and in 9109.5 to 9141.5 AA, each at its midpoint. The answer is 0.02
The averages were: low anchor 55.6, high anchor 59.7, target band 56.2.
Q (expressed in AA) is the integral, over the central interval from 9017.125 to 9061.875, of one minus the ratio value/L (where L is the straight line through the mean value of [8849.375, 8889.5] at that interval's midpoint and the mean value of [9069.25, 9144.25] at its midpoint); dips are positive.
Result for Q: 0.9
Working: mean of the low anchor 54.7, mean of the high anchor 59.1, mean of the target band 56.7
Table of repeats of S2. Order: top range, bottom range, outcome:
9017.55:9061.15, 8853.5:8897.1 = 1.04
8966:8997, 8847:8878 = 1.03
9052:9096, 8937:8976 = 1.05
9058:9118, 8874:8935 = 1.06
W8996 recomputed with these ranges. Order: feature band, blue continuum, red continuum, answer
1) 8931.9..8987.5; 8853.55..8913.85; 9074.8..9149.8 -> 0.01 mag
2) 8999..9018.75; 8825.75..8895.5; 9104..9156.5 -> 0.03 mag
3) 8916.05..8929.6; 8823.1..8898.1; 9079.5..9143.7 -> 0.00 mag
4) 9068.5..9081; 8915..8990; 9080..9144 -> 0.01 mag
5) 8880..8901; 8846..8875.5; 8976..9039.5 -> 0.01 mag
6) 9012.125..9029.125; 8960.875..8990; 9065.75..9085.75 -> 0.04 mag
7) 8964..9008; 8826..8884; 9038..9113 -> 0.02 mag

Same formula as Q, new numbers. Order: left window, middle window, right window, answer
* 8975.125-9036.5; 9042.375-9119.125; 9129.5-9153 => -0.7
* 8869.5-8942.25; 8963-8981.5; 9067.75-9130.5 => 0.1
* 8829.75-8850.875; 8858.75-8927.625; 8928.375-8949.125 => 2.1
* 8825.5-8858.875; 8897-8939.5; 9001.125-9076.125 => 1.1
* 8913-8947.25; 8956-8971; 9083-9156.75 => 0.2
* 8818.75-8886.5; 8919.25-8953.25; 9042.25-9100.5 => 0.6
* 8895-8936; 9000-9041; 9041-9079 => 1.1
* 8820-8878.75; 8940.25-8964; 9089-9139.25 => 0.7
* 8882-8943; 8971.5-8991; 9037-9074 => 0.0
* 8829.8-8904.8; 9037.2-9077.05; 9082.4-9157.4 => 0.4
